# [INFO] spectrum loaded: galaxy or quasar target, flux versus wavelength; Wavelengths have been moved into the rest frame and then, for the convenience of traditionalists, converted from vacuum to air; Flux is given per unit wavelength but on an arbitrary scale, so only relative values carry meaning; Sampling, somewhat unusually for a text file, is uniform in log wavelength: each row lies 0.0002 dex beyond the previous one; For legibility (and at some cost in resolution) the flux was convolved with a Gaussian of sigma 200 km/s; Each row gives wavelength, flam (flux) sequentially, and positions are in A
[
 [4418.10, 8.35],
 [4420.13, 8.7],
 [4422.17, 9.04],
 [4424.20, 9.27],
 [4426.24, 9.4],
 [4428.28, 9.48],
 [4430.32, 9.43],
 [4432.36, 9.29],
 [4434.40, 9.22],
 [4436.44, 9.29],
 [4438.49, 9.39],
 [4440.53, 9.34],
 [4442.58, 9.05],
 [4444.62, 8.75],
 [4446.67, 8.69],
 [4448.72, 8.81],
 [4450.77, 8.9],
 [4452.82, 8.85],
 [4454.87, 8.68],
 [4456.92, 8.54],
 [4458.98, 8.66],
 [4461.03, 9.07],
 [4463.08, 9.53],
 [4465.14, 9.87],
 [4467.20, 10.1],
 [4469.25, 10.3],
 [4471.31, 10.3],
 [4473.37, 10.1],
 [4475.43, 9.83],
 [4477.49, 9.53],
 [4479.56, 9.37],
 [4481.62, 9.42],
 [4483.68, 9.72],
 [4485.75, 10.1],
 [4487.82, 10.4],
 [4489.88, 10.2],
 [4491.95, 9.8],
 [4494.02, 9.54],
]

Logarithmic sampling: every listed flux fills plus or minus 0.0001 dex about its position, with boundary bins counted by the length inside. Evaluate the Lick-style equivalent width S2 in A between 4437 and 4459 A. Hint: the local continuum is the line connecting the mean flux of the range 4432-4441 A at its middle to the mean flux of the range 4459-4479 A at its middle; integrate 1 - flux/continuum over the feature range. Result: 1.33 A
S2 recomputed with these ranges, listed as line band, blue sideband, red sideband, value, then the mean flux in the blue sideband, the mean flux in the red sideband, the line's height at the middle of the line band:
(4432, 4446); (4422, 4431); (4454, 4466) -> 0.10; 9.35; 9.05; 9.24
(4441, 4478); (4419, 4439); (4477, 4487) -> 0.66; 9.24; 9.64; 9.47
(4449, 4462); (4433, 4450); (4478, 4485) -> 0.63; 9.07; 9.52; 9.23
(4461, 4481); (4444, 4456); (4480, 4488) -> -0.88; 8.78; 9.82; 9.42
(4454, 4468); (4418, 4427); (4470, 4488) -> 0.55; 9.01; 9.84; 9.57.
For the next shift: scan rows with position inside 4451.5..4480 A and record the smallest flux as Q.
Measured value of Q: 8.54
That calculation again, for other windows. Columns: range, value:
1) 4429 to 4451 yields 8.69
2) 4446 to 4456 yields 8.68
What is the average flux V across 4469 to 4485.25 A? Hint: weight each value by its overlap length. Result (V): 9.8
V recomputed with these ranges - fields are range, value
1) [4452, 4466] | 9.02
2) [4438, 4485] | 9.34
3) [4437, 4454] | 8.98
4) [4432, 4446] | 9.17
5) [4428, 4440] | 9.34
